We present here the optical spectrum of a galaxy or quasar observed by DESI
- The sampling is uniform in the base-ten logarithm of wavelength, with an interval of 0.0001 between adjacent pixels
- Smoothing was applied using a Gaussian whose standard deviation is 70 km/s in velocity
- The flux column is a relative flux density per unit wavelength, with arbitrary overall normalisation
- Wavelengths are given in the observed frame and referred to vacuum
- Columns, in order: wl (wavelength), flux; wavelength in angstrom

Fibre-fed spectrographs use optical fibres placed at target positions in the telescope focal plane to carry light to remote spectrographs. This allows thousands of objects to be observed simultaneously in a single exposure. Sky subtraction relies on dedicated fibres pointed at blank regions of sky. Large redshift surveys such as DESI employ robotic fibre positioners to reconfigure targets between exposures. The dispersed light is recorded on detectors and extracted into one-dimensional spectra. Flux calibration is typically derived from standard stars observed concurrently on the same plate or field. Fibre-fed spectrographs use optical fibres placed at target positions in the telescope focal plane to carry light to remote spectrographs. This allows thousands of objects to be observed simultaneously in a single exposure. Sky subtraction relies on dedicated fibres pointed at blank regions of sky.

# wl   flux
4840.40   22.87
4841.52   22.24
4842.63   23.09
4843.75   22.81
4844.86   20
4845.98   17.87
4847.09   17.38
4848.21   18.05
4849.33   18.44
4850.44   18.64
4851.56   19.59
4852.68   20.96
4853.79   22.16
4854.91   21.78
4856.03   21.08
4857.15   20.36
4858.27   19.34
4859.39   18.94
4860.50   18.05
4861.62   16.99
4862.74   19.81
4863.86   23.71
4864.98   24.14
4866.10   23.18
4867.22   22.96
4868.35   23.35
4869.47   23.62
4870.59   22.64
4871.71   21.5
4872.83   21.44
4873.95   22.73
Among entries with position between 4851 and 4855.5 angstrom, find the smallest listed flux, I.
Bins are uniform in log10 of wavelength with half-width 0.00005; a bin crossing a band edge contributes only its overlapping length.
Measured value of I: 19.59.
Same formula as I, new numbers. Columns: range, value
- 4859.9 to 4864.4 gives 16.99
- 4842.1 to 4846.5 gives 17.87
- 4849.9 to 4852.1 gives 18.64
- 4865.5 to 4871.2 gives 22.64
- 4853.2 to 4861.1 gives 18.05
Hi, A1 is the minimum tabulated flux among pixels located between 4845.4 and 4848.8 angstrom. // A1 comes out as 17.38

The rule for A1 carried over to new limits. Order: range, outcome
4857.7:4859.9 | 18.94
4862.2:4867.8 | 19.81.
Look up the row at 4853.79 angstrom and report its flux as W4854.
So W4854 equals 22.16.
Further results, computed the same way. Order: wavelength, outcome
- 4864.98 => 24.14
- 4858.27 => 19.34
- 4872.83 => 21.44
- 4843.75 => 22.81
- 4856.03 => 21.08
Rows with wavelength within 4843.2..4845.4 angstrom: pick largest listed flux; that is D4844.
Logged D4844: 22.81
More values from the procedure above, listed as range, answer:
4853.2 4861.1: 22.16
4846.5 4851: 18.64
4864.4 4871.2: 24.14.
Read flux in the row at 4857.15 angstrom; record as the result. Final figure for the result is 20.36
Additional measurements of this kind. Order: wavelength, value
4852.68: 20.96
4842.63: 23.09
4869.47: 23.62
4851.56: 19.59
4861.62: 16.99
